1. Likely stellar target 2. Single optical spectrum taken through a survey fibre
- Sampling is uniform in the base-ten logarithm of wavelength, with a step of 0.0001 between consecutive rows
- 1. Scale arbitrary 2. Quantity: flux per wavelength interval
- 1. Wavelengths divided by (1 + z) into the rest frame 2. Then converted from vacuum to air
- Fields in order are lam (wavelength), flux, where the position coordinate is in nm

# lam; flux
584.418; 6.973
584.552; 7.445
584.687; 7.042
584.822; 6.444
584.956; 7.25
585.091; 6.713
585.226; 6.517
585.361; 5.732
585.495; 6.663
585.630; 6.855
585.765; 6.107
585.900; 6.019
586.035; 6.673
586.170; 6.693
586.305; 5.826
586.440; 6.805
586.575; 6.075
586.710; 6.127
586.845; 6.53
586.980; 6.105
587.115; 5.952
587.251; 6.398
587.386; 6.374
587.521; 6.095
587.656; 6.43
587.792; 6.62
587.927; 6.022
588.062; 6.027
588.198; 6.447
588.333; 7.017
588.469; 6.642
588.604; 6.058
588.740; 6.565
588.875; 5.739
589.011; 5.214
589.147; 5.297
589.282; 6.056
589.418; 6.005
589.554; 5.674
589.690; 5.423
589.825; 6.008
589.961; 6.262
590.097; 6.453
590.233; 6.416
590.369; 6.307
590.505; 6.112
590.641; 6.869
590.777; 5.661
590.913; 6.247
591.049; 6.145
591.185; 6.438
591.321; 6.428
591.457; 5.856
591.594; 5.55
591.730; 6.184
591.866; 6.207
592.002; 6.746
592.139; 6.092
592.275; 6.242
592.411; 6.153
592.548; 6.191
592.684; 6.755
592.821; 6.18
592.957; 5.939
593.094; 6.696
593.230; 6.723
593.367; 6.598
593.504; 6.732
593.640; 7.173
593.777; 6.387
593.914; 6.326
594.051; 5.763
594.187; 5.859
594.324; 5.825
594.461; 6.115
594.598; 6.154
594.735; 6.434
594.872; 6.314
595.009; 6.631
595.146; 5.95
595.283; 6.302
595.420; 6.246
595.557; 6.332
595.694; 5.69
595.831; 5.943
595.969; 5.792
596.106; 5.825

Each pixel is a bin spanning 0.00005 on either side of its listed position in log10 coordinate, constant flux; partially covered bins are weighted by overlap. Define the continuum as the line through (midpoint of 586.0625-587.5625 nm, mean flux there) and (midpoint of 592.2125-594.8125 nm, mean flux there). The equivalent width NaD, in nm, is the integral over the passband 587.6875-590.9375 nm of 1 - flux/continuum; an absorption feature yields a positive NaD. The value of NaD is 0.09 nm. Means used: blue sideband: 6.29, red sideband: 6.33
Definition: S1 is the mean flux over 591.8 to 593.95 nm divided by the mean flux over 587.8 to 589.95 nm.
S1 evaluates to 1.07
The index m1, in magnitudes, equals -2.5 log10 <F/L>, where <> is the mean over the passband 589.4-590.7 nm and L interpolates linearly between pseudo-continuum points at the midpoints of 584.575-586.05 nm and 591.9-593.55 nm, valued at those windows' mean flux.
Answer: 0.05 mag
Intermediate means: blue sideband 6.57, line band 6.15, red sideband 6.41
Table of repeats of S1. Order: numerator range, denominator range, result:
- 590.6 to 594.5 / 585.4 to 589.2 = 1.00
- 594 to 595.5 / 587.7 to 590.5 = 1.01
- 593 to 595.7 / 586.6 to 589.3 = 1.02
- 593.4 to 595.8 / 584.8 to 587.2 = 0.98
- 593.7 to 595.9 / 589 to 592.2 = 1.01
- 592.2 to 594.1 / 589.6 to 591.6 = 1.04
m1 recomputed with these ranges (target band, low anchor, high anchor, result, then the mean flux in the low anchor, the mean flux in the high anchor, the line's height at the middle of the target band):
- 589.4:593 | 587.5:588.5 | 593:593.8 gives 0.07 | 6.42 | 6.71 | 6.59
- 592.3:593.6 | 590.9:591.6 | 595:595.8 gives -0.05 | 6.15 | 6.15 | 6.15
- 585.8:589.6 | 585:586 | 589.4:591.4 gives 0.02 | 6.4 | 6.17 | 6.29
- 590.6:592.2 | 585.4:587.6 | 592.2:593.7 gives 0.04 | 6.33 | 6.49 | 6.45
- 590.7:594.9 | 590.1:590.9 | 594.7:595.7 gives 0.00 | 6.28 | 6.27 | 6.28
